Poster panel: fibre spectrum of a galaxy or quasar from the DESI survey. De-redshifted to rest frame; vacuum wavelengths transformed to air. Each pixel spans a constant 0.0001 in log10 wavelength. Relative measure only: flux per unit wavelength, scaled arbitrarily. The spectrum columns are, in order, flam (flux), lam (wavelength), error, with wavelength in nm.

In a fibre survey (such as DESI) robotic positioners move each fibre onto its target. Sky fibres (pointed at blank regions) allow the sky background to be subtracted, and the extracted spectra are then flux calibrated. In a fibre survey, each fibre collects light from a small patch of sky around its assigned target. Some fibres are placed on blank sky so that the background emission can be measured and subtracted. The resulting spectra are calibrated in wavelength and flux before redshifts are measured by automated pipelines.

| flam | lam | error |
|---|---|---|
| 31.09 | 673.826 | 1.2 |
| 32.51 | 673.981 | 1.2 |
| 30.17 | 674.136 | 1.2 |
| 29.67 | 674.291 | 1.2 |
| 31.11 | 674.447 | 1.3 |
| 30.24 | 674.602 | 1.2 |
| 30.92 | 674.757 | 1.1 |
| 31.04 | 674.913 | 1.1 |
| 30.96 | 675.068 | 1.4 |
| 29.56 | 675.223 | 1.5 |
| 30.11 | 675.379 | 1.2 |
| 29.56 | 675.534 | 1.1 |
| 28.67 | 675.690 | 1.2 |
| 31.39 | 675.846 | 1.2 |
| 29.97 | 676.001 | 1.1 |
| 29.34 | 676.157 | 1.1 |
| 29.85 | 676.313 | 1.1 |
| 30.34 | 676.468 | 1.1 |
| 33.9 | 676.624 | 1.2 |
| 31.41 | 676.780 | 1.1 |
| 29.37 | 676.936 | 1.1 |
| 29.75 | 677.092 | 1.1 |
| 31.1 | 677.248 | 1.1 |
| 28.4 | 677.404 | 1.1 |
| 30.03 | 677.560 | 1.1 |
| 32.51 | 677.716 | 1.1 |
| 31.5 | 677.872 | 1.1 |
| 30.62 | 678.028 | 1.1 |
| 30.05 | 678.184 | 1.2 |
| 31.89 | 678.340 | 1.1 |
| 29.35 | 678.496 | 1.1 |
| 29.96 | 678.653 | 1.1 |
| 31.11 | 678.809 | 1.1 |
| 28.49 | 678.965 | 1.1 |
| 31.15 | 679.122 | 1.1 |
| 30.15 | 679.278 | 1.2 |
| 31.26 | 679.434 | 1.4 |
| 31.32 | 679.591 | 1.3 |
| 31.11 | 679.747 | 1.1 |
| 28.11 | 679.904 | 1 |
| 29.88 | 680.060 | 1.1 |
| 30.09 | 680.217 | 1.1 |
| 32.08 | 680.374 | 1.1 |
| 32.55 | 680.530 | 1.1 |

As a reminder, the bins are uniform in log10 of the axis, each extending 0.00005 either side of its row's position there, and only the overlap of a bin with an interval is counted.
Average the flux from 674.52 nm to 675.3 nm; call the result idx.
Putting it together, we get 30.6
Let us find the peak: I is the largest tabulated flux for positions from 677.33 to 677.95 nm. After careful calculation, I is 32.51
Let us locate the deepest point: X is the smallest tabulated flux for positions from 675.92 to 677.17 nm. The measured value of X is 29.34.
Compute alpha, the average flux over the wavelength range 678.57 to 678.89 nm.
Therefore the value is 30.5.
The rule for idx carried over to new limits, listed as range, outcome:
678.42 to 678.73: 29.6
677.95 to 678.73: 30.4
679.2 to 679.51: 30.8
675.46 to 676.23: 29.8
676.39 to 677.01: 31.3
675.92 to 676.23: 29.7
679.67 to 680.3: 29.8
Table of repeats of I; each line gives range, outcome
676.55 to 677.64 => 33.9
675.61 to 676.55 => 31.39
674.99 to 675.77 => 30.96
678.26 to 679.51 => 31.89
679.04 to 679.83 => 31.32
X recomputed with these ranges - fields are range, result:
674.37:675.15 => 30.24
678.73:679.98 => 28.11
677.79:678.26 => 30.05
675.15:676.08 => 28.67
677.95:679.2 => 28.49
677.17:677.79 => 28.4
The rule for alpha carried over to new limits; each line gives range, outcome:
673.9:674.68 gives 30.8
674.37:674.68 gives 30.7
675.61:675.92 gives 29.9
